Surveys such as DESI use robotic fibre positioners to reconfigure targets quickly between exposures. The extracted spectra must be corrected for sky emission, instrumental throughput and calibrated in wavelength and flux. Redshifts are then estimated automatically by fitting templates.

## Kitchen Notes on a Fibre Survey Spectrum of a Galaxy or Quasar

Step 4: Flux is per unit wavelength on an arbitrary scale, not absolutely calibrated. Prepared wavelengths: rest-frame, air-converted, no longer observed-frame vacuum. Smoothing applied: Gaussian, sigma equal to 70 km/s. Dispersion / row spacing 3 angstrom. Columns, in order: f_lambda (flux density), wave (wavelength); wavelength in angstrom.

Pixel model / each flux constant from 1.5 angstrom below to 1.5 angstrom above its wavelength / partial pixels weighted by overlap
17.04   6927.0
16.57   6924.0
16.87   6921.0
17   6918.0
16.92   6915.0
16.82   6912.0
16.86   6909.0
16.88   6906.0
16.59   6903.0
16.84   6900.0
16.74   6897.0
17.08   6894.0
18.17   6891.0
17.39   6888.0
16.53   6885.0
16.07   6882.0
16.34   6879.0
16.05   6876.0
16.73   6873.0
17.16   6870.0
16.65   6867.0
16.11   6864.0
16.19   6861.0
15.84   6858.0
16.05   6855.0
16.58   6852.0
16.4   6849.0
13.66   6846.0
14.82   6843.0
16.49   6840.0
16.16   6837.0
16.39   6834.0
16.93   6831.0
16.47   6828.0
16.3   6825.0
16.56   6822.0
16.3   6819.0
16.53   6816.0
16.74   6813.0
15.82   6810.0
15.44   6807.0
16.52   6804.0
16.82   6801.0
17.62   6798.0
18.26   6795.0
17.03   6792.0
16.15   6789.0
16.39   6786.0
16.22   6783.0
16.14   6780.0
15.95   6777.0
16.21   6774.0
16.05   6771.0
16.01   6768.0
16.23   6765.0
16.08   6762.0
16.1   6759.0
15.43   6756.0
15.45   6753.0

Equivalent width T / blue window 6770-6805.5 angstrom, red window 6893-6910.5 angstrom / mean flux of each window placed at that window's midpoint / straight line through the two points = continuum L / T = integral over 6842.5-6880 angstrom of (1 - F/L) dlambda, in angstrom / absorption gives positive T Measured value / 1.5 angstrom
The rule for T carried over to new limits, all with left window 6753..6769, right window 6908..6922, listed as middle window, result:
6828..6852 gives 0.7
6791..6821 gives -0.9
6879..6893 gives -0.2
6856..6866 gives 0.3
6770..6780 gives 0.0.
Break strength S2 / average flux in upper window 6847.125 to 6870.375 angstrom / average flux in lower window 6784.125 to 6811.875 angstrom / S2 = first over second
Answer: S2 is 1.0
